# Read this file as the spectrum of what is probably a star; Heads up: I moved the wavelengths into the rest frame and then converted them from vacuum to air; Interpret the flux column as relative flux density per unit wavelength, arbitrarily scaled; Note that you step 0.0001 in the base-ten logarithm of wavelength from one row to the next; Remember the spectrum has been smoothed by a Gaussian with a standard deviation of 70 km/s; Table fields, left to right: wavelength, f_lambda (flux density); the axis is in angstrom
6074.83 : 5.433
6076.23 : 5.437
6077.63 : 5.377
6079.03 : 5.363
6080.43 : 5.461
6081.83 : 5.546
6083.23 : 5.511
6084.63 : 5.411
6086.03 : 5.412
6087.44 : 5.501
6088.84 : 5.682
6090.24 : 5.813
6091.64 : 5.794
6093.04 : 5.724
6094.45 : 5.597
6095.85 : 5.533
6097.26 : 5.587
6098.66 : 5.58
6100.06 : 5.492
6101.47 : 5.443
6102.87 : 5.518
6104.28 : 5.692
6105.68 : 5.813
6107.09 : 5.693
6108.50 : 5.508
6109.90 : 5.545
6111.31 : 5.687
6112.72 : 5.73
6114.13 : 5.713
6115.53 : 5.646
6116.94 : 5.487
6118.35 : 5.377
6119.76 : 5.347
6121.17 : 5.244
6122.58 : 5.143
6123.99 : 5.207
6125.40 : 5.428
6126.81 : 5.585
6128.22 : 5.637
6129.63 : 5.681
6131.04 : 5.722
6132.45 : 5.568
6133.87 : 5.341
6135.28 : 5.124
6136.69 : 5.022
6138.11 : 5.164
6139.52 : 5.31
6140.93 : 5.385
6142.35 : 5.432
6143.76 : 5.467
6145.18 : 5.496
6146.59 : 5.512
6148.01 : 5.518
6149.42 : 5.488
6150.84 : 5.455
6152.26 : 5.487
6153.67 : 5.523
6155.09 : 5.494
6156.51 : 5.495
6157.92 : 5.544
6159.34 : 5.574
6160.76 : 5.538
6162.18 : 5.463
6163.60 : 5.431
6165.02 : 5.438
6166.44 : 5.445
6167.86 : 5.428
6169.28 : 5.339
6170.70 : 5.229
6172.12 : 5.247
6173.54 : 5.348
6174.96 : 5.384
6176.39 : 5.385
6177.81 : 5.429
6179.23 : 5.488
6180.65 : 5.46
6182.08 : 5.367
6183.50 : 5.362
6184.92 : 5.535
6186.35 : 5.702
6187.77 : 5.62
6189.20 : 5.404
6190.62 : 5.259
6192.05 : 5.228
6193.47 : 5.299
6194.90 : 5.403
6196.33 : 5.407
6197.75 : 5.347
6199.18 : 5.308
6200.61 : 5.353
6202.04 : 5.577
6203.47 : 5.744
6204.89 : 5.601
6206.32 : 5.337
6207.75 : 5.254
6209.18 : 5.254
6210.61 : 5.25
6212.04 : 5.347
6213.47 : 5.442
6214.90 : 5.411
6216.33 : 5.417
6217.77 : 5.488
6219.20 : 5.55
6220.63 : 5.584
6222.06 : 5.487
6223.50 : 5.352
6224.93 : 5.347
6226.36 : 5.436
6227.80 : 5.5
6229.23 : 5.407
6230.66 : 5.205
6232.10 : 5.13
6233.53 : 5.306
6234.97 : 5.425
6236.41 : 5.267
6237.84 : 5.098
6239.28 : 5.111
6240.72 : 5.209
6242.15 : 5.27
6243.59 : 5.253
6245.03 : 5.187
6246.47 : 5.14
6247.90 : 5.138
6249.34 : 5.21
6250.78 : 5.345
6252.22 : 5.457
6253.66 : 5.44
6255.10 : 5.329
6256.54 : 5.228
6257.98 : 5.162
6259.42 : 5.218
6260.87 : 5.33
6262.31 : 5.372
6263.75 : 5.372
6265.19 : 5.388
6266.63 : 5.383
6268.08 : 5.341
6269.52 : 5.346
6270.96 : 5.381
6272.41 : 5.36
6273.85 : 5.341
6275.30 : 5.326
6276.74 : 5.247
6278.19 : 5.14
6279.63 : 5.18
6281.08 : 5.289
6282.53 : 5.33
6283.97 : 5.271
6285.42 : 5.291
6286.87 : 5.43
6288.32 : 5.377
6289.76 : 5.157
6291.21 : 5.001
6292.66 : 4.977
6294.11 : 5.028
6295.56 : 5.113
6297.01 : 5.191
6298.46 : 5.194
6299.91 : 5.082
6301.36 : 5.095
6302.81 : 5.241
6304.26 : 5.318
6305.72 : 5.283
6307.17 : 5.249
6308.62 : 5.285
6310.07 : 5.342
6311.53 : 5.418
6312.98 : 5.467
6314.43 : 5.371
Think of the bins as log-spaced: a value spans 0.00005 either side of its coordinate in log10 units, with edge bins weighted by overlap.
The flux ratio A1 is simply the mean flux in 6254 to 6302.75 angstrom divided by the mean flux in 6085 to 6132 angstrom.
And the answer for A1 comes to 0.9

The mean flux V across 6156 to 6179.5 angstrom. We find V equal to 5.42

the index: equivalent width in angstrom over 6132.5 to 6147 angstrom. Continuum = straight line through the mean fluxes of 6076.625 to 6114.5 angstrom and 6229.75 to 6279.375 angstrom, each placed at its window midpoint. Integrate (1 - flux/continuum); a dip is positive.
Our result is 0.43 angstrom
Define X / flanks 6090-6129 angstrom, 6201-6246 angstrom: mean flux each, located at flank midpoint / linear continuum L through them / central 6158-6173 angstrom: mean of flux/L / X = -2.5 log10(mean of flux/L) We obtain 0.01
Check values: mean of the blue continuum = 5.55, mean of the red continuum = 5.36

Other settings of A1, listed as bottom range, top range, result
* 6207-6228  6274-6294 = 0.97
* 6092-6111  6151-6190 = 0.97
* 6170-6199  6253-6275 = 0.99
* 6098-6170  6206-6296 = 0.97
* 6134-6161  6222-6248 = 0.97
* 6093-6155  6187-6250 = 0.97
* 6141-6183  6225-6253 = 0.97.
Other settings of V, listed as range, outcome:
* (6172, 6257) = 5.37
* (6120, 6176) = 5.42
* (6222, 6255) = 5.29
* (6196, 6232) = 5.41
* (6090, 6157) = 5.5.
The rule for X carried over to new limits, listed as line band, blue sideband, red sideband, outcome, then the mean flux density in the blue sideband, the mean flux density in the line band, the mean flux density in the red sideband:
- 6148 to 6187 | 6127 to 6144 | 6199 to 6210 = -0.006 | 5.41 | 5.45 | 5.43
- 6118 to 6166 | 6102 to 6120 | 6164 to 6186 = 0.014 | 5.6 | 5.43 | 5.4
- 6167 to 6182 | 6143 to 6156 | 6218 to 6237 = 0.017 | 5.49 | 5.37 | 5.39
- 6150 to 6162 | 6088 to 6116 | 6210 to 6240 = 0.001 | 5.64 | 5.51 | 5.36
